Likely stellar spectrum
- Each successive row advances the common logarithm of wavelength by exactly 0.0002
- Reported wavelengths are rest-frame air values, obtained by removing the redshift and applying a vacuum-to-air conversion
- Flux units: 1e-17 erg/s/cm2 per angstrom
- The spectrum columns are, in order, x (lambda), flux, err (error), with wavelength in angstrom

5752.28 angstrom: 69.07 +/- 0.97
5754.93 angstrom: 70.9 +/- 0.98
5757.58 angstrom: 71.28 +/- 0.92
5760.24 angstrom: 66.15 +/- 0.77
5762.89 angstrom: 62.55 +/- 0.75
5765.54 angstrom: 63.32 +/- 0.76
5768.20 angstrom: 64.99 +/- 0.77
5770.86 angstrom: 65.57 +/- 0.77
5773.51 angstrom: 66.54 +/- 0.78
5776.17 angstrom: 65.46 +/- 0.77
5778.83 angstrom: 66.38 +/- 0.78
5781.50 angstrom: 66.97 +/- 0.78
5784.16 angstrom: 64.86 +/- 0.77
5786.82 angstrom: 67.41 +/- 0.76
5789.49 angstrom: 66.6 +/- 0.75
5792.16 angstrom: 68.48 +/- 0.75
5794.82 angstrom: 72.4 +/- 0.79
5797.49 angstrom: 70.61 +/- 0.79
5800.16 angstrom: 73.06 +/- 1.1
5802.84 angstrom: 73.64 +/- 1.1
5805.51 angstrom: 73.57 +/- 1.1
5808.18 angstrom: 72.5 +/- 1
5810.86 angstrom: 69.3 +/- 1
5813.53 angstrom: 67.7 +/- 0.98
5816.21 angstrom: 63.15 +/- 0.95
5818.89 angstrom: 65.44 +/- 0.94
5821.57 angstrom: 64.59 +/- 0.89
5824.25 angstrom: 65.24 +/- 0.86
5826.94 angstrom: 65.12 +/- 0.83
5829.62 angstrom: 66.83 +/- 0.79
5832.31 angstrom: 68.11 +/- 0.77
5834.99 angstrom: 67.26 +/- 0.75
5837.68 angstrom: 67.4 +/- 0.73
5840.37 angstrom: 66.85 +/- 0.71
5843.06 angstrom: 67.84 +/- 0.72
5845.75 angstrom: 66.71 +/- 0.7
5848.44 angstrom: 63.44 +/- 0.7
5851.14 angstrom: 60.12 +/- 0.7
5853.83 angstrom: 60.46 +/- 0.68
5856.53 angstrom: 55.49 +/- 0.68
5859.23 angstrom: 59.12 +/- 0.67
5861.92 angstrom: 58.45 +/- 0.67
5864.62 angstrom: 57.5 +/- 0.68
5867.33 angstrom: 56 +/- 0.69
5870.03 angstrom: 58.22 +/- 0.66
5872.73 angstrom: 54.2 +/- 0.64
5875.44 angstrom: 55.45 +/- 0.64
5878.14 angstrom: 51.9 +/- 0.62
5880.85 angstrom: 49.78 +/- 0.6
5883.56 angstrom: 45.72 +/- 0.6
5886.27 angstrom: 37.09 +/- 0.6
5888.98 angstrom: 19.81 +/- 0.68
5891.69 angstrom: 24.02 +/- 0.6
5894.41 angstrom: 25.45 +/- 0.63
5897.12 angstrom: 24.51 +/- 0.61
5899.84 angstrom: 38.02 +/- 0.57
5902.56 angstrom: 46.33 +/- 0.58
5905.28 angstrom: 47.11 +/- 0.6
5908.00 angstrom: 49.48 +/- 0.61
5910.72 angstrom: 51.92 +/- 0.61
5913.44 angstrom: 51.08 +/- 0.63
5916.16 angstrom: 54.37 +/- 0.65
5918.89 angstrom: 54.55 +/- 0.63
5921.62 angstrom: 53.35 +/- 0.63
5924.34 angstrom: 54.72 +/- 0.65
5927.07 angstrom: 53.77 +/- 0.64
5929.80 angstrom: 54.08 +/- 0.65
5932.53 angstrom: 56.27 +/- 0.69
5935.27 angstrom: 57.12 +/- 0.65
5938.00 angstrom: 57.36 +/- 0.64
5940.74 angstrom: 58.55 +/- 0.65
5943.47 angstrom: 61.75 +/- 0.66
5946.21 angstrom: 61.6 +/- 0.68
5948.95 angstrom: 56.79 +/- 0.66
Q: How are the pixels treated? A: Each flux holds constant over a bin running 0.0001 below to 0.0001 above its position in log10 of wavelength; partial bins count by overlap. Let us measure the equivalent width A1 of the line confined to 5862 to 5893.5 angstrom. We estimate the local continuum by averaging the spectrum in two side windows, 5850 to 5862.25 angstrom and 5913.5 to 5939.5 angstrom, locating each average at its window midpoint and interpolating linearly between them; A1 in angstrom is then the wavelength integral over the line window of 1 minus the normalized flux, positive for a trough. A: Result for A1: 6.1 angstrom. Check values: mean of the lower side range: 58.8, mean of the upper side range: 54.9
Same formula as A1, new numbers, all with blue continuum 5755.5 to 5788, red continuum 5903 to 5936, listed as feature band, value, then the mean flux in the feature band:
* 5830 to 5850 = -2.2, 66.7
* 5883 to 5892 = 4.0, 31.3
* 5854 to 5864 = 0.0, 58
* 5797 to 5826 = -2.9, 68.9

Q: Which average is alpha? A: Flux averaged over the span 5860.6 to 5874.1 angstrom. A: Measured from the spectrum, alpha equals 56.8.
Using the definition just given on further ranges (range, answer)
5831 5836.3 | 67.8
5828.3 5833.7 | 67.5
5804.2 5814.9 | 70.8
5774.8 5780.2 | 65.8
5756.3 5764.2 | 66.6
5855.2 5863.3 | 57.7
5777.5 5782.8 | 66.6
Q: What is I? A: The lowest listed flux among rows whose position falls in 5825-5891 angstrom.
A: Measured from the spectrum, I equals 19.81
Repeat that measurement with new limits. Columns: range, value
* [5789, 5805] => 66.6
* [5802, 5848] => 63.15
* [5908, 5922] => 49.48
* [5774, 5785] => 64.86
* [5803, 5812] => 69.3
